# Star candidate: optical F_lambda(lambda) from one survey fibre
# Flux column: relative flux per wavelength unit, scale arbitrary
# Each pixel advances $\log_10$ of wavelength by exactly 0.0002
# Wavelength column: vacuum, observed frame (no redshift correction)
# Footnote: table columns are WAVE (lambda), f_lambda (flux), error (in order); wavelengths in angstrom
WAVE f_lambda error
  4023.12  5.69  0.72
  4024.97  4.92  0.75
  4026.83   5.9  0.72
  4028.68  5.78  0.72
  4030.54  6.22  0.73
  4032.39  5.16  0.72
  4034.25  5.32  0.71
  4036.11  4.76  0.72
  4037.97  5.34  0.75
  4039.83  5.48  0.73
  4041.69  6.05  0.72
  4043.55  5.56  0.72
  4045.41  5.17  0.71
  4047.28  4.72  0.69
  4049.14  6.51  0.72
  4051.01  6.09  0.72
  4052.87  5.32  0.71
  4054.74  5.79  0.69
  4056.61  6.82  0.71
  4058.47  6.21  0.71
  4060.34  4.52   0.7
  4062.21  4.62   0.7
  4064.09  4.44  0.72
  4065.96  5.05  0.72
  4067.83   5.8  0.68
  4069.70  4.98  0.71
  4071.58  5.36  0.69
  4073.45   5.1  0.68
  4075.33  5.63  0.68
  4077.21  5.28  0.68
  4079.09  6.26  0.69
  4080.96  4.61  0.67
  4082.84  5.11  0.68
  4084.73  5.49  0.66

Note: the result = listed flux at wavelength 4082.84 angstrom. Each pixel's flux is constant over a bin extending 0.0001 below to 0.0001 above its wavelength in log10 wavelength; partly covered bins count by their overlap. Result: 5.11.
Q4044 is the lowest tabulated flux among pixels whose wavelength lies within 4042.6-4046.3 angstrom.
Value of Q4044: 5.17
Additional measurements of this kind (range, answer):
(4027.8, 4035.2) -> 5.16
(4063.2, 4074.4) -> 4.44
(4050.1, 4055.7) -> 5.32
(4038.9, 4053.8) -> 4.72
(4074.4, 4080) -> 5.28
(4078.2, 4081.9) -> 4.61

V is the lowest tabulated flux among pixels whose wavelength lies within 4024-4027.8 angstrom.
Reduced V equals 4.92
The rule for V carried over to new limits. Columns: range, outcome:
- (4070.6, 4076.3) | 5.1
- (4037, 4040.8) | 5.34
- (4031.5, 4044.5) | 4.76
